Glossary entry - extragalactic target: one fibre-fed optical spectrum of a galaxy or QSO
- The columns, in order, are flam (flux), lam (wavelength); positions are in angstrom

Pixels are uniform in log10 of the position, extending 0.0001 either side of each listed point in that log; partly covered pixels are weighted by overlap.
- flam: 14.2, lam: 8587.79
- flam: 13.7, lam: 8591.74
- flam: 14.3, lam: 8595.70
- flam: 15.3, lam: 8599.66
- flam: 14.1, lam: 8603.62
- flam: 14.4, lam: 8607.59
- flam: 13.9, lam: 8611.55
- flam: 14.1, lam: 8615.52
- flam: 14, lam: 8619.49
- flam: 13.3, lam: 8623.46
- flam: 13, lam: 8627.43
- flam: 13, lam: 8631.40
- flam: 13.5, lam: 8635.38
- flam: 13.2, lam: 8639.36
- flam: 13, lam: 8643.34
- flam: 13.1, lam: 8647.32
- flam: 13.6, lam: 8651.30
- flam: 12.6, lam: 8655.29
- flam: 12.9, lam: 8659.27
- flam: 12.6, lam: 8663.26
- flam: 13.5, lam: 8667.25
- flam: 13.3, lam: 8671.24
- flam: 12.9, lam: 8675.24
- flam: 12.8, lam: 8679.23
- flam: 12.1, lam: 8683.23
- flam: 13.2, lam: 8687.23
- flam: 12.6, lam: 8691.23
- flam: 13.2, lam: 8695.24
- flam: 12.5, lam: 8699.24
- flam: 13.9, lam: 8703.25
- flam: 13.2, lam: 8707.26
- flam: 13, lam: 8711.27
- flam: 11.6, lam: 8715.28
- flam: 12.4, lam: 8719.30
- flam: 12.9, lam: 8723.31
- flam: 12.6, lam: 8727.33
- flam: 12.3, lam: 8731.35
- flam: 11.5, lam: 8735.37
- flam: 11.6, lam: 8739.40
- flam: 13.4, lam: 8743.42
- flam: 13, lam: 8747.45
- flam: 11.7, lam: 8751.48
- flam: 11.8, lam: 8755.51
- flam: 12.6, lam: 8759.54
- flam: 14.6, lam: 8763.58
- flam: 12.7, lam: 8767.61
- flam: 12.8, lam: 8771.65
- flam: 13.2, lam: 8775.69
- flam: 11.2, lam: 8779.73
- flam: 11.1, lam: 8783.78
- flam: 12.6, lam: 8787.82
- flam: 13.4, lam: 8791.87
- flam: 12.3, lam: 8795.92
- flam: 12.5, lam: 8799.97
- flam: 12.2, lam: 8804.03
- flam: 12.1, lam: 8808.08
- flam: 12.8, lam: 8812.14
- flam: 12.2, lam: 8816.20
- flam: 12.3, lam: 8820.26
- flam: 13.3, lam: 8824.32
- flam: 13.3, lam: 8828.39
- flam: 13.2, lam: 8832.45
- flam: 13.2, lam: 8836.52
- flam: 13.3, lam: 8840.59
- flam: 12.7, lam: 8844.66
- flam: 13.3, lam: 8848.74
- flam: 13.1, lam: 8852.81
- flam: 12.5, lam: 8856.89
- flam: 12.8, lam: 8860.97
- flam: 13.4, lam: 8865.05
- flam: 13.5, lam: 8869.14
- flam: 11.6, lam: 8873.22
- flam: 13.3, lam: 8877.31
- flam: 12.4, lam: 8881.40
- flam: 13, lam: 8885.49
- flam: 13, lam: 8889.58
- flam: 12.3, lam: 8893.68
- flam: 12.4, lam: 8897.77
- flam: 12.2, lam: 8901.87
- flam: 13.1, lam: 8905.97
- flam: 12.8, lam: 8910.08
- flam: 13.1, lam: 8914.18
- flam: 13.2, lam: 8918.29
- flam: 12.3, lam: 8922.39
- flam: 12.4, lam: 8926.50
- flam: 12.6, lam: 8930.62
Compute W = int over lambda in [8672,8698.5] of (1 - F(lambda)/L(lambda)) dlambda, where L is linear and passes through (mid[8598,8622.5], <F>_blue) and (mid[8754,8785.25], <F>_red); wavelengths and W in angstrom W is 1.2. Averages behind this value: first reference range 14.2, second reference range 12.5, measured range 12.8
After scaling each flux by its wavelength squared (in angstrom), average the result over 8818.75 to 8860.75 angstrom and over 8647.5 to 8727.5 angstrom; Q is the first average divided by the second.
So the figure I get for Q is 1.05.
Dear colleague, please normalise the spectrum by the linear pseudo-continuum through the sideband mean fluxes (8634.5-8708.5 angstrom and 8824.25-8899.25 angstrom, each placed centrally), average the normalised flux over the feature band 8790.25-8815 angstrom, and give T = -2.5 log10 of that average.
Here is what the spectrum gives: 0.037 mag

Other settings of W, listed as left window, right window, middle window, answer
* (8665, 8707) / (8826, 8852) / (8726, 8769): 1.80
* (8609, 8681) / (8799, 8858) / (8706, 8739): 1.73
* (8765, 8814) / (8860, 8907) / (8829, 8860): -1.06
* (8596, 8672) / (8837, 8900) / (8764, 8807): 2.00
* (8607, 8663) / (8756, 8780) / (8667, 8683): 0.30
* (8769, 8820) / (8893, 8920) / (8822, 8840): -1.08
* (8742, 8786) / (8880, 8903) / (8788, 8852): -1.28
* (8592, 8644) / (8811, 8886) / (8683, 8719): 1.72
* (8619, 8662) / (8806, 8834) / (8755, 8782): 0.26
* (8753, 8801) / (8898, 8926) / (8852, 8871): -0.57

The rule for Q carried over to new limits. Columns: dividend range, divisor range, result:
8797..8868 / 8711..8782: 1.05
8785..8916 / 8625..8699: 1.03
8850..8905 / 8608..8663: 1.01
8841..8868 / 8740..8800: 1.05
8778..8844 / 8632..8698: 1.00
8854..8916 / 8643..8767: 1.04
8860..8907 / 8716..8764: 1.06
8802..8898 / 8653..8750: 1.04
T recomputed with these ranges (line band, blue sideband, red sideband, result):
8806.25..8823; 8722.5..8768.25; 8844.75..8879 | 0.032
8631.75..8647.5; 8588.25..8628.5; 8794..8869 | 0.055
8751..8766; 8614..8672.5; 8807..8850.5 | 0.021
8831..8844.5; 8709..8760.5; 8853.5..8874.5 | -0.037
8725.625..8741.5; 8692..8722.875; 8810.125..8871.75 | 0.075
